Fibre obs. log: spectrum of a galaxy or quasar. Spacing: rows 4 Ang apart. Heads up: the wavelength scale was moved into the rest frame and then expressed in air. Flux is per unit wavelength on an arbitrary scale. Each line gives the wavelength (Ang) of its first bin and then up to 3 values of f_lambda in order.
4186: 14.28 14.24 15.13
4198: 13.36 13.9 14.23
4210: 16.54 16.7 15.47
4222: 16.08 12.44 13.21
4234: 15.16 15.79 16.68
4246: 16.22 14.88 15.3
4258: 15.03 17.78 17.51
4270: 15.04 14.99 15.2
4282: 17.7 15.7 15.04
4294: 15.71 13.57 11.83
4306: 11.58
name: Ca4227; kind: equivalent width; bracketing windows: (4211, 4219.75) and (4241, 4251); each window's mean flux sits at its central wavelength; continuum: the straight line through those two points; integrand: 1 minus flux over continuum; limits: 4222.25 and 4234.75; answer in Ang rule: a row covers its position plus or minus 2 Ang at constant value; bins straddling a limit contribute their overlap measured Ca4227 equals 1.8 Ang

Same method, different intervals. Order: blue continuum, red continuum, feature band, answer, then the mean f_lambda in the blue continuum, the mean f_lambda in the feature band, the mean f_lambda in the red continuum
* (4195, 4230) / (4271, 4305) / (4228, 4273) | -2.62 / 14.8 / 15.7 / 14.9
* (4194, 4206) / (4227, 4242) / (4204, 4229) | -1.36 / 14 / 15.2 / 14.8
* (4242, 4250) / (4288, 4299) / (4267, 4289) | -0.77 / 16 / 15.8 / 14.9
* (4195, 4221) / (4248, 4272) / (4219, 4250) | 0.86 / 15.1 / 15.1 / 15.9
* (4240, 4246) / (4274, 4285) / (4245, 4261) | 0.93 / 16.5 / 15.5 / 16.1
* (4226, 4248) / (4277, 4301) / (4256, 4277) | -1.06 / 15.1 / 16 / 15.3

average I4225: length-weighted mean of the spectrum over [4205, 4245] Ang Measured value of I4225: 15.3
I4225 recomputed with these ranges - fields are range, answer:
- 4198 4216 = 15.1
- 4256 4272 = 16.3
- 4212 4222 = 16.1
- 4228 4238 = 14.5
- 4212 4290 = 15.6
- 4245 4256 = 15.4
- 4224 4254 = 14.9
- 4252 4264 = 16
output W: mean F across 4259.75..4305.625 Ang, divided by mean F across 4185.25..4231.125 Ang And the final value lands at 1.0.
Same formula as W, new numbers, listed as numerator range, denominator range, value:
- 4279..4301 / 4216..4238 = 1.05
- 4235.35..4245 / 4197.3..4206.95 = 1.17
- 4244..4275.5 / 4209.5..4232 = 1.06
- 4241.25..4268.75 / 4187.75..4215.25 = 1.09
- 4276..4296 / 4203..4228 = 1.04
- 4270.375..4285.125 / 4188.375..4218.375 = 1.06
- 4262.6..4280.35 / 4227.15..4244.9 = 1.05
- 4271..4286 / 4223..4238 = 1.13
